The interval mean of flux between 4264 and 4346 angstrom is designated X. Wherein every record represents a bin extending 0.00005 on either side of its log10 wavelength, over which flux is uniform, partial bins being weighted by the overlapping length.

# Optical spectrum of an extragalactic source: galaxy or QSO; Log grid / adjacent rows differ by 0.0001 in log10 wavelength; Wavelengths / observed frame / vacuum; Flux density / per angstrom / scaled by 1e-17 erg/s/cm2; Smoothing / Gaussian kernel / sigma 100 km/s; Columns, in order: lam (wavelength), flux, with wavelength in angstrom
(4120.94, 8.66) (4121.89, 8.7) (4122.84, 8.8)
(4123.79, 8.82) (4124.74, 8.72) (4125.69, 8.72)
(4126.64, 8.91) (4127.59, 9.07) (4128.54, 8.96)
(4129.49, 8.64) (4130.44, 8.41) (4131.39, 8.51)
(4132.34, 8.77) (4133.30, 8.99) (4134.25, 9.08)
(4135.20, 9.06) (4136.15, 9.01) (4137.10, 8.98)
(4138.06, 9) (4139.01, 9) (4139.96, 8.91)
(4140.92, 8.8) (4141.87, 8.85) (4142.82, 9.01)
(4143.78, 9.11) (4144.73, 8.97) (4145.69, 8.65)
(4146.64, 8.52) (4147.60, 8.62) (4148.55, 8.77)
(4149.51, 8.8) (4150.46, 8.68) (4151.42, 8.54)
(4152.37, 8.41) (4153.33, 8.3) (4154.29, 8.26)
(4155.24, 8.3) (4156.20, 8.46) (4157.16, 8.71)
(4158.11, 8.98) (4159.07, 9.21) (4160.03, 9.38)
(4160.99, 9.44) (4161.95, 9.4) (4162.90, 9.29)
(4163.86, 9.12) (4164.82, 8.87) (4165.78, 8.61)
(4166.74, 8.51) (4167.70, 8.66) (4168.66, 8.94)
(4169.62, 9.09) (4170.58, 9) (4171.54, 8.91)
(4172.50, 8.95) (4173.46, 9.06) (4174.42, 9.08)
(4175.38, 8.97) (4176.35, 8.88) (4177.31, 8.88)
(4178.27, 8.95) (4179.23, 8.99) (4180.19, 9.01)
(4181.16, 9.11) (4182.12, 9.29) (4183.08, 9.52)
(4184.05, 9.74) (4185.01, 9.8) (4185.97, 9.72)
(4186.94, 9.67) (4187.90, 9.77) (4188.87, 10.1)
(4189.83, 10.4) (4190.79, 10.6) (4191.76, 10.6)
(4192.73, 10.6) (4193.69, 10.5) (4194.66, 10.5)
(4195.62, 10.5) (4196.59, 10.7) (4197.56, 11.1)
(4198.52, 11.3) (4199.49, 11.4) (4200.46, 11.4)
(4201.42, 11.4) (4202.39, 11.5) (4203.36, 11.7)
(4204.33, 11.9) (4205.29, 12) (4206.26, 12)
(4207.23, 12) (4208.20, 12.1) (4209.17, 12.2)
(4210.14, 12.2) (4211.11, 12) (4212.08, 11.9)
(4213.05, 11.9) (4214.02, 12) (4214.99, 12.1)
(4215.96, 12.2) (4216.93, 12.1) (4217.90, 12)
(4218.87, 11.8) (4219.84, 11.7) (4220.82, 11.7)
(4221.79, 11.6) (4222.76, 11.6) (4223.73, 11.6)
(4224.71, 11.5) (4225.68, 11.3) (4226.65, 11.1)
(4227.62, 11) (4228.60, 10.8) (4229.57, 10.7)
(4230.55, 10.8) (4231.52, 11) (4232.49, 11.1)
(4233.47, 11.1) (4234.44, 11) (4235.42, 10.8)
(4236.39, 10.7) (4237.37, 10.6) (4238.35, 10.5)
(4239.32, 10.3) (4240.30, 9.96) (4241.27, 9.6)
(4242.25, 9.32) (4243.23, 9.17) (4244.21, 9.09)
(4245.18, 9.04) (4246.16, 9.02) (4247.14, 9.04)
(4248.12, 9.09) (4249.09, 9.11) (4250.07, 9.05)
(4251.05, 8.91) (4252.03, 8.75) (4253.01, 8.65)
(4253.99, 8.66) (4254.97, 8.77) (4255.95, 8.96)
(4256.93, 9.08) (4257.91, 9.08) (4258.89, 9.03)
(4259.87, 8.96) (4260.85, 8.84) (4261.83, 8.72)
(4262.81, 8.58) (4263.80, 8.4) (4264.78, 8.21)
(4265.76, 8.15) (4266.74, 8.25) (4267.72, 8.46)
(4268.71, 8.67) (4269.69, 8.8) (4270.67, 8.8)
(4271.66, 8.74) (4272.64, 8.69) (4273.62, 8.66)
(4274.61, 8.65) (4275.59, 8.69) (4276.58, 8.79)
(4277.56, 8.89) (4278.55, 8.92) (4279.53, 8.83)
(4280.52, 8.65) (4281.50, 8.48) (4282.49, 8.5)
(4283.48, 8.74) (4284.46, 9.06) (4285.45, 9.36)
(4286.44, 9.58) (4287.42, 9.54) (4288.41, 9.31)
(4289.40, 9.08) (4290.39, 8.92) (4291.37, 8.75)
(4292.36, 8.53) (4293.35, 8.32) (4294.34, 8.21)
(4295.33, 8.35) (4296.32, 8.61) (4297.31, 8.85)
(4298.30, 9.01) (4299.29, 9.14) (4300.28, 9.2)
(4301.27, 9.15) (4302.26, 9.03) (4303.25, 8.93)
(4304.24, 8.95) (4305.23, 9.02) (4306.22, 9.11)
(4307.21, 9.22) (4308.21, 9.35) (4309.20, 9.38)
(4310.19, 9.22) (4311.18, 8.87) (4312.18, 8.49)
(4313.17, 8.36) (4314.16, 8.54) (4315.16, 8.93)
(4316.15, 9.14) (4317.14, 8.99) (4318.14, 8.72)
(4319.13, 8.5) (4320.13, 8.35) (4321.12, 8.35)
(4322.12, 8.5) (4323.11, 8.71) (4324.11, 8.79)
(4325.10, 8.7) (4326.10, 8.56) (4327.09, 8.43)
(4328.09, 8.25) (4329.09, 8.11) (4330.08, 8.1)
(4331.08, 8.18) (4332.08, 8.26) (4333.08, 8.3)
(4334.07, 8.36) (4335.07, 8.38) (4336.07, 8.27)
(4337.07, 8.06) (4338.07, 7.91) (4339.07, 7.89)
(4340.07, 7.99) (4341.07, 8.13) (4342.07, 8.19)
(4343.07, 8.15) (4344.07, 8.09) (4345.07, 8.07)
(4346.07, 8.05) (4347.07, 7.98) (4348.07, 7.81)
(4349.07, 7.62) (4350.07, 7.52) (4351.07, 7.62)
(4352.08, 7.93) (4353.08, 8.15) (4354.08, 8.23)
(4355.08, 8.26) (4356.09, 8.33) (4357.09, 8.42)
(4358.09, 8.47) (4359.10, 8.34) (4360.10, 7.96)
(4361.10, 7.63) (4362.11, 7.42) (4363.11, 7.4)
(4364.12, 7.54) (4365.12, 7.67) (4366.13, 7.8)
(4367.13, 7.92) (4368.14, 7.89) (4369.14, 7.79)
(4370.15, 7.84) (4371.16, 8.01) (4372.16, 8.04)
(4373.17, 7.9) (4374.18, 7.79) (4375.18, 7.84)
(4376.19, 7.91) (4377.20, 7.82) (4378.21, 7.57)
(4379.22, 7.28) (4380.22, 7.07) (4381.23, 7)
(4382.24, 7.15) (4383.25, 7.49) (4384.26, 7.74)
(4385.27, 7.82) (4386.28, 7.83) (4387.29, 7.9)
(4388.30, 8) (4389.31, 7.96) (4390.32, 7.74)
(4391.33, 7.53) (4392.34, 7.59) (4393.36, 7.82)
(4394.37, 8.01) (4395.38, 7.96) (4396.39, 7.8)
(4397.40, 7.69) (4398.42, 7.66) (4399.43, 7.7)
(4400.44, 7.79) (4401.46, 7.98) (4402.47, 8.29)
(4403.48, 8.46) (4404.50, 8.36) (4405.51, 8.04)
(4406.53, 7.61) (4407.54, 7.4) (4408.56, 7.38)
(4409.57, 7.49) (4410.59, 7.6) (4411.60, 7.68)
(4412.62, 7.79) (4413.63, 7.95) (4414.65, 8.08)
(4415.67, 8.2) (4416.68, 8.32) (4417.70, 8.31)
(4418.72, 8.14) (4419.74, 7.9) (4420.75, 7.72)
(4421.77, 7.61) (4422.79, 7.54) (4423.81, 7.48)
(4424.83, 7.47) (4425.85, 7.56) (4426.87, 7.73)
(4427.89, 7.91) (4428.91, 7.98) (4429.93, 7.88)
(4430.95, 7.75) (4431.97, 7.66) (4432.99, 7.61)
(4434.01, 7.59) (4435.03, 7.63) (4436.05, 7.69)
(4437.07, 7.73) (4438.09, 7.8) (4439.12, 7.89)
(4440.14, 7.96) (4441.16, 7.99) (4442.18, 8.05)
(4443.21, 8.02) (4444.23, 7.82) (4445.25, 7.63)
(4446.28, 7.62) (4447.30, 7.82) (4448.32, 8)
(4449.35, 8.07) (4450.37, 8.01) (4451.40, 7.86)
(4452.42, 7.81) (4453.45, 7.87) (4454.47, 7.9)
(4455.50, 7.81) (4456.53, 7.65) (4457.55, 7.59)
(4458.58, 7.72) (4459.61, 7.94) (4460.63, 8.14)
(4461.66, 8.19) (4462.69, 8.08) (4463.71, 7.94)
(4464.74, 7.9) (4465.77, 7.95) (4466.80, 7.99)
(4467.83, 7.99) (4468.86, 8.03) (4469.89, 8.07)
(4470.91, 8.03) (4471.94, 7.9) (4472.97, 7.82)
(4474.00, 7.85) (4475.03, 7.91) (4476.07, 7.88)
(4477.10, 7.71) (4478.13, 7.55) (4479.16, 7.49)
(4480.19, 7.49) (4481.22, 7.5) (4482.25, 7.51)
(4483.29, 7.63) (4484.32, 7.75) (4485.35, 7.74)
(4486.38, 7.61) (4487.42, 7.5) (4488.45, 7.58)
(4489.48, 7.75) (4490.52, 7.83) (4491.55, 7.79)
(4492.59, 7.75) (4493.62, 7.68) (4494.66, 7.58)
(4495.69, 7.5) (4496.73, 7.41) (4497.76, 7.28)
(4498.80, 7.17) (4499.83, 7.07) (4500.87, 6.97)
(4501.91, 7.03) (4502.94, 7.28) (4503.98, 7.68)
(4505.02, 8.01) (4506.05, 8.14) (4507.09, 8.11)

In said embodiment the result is 8.65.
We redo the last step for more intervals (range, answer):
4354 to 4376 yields 7.93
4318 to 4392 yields 7.99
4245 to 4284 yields 8.76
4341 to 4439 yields 7.82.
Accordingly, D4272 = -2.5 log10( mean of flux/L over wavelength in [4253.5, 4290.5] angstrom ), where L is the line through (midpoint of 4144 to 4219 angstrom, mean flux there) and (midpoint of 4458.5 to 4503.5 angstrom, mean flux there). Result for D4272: 0.06 mag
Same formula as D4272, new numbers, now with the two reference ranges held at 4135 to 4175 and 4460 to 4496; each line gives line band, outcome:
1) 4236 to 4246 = -0.143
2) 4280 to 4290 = -0.074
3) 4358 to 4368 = 0.052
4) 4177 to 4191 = -0.095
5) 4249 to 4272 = -0.027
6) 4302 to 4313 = -0.084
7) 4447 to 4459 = 0.004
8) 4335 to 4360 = 0.021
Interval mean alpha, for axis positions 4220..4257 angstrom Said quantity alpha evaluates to 10.1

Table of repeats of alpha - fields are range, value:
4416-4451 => 7.82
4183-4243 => 11.1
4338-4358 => 8.03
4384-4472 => 7.85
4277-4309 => 8.93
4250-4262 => 8.88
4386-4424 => 7.85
